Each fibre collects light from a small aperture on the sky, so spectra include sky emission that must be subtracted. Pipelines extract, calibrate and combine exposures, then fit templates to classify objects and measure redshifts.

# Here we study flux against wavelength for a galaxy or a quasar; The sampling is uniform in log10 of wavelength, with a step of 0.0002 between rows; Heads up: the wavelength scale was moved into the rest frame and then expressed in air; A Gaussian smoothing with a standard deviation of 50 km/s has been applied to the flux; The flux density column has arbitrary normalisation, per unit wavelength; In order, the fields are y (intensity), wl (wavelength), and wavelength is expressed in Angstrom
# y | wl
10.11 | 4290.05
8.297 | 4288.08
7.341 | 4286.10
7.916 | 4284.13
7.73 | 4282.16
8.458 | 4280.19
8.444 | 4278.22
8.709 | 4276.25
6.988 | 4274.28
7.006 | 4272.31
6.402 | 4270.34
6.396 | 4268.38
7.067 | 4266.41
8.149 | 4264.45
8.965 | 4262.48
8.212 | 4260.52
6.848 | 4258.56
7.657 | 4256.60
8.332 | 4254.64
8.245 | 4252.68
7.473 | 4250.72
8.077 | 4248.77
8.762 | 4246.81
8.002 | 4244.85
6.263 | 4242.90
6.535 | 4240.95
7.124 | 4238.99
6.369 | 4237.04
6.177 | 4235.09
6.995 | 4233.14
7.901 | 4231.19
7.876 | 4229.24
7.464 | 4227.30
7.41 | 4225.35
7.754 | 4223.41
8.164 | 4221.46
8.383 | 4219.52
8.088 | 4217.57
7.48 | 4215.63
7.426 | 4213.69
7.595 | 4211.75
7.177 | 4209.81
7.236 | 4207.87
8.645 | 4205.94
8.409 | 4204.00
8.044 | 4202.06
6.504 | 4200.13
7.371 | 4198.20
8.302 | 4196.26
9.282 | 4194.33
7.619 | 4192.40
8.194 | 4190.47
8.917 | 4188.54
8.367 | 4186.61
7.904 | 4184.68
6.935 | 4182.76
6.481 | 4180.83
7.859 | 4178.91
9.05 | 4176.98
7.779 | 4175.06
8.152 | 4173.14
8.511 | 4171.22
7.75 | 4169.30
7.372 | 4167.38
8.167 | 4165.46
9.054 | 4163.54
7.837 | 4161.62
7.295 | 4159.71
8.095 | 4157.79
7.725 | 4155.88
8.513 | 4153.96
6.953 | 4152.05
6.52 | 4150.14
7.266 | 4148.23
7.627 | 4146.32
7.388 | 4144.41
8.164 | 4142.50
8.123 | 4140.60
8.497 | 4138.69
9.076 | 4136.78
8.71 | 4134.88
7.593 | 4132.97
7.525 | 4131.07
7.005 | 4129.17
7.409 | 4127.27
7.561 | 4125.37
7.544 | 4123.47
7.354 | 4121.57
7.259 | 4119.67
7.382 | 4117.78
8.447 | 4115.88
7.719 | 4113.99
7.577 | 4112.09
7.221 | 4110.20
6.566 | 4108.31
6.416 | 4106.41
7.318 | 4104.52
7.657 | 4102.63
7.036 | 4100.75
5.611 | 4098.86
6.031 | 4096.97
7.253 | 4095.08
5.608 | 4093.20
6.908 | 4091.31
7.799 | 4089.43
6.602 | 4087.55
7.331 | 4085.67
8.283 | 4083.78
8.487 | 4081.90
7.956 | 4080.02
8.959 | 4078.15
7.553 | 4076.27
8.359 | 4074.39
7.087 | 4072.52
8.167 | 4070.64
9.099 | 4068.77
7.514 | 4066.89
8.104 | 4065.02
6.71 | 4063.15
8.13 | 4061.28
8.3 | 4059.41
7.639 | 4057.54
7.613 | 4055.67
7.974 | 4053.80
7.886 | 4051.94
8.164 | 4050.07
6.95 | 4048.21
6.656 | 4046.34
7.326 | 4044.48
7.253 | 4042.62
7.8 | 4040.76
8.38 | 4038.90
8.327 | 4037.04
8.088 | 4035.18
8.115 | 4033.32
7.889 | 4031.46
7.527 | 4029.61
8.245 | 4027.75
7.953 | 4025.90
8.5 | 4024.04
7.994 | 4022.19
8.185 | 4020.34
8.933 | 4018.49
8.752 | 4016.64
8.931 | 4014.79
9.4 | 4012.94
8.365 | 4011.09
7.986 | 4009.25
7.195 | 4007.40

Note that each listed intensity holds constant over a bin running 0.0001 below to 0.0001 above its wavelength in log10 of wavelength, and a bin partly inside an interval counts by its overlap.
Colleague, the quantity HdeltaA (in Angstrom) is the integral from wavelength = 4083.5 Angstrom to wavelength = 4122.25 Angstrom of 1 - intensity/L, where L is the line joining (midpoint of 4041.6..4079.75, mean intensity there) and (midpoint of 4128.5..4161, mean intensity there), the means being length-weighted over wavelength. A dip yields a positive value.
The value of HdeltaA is 3.41 Angstrom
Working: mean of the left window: 7.78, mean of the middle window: 7.09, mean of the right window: 7.78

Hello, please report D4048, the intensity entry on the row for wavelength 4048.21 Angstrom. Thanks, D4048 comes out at 6.95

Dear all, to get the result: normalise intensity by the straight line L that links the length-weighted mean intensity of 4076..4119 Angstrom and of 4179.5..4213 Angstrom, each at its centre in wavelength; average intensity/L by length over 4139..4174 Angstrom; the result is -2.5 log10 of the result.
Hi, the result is -0.03 mag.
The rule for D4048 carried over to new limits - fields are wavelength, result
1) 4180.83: 6.481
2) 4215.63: 7.48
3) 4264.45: 8.149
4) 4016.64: 8.752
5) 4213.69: 7.426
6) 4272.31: 7.006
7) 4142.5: 8.164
